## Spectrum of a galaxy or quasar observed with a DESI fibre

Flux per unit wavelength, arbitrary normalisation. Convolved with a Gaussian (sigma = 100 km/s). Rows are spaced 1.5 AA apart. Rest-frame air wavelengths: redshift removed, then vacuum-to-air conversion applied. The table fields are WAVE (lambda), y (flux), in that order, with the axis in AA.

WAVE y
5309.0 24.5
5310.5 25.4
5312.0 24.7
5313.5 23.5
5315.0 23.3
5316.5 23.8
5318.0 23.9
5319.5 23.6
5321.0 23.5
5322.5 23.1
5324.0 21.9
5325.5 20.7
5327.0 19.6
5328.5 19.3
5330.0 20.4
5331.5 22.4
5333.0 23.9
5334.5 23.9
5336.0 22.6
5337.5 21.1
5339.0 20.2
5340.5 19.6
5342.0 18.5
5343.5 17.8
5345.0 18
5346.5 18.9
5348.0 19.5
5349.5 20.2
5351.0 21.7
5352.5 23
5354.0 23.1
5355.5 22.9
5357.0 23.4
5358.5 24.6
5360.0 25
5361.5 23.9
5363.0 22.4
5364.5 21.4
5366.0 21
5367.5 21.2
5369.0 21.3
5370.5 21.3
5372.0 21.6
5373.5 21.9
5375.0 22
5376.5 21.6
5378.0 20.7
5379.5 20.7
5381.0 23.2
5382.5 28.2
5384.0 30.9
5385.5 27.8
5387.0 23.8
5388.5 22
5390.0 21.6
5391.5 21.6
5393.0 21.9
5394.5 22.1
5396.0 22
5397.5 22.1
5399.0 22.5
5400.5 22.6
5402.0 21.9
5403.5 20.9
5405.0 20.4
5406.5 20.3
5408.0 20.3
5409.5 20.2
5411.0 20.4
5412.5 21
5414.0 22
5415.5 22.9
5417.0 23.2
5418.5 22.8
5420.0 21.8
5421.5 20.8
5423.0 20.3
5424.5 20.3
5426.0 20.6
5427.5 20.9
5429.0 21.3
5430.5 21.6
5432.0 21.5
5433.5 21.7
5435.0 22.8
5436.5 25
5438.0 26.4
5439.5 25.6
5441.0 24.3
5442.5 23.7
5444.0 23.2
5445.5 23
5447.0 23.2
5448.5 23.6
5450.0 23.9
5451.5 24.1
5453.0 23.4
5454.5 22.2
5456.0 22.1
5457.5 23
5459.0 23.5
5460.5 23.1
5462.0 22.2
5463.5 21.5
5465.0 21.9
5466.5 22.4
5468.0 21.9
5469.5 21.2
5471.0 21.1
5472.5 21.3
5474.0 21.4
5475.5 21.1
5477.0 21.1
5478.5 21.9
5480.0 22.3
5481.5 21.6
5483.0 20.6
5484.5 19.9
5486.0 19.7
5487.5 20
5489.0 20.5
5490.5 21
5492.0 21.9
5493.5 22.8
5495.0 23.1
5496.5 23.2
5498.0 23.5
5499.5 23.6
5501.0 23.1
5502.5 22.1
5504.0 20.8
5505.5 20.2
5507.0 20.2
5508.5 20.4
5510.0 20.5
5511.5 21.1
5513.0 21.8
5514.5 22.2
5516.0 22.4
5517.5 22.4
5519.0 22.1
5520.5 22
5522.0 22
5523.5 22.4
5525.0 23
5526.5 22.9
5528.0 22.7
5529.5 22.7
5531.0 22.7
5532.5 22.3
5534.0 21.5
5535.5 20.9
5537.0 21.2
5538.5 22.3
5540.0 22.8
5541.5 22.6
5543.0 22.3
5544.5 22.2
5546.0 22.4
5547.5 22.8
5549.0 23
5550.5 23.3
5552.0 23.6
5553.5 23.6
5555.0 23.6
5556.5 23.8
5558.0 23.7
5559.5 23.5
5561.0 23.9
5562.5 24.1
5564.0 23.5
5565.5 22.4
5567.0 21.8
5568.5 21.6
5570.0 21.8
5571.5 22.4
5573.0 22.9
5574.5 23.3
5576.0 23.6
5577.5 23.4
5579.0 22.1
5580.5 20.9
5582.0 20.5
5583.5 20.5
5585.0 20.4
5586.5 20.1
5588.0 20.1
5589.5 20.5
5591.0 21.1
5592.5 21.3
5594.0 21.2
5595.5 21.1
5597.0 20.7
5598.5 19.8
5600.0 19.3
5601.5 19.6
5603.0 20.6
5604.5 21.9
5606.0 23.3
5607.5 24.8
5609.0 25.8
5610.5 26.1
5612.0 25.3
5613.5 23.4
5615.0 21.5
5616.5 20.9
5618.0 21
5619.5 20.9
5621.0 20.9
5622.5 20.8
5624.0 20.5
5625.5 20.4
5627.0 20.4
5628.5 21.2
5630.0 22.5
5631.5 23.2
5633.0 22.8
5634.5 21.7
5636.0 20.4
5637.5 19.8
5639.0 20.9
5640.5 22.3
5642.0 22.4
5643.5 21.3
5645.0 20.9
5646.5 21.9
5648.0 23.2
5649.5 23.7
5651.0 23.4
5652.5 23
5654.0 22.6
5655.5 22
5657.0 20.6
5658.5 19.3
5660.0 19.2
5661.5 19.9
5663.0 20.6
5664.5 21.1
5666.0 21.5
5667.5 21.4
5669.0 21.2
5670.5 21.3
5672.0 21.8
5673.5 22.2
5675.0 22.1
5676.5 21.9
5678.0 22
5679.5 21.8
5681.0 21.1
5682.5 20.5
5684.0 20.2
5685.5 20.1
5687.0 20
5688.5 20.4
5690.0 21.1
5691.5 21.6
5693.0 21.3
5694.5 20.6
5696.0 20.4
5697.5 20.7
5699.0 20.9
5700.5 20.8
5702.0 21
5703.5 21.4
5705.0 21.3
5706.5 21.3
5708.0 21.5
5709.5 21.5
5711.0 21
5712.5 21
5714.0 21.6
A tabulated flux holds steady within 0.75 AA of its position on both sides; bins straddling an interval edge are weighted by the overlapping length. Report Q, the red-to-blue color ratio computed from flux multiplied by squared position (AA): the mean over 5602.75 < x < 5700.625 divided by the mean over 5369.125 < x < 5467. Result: 1.04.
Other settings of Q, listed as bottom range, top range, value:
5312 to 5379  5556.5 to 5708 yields 1.10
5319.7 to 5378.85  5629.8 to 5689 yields 1.11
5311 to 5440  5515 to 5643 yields 1.08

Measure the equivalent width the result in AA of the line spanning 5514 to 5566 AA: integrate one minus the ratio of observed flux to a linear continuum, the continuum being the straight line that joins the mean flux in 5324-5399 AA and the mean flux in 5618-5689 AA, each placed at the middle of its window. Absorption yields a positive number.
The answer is -2.7 AA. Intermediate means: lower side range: 22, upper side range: 21.3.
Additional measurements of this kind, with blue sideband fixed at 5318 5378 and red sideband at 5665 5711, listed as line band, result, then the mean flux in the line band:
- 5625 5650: -0.6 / 21.7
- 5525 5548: -1.0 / 22.3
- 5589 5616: -1.0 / 22.1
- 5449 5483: -1.1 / 22.2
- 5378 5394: -1.8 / 24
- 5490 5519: -0.7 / 21.9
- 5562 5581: -1.1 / 22.6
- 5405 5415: 0.4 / 20.7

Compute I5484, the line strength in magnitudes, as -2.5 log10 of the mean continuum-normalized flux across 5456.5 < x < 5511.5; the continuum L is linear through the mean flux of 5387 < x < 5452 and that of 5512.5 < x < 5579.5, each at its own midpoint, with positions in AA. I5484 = 0.04 mag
